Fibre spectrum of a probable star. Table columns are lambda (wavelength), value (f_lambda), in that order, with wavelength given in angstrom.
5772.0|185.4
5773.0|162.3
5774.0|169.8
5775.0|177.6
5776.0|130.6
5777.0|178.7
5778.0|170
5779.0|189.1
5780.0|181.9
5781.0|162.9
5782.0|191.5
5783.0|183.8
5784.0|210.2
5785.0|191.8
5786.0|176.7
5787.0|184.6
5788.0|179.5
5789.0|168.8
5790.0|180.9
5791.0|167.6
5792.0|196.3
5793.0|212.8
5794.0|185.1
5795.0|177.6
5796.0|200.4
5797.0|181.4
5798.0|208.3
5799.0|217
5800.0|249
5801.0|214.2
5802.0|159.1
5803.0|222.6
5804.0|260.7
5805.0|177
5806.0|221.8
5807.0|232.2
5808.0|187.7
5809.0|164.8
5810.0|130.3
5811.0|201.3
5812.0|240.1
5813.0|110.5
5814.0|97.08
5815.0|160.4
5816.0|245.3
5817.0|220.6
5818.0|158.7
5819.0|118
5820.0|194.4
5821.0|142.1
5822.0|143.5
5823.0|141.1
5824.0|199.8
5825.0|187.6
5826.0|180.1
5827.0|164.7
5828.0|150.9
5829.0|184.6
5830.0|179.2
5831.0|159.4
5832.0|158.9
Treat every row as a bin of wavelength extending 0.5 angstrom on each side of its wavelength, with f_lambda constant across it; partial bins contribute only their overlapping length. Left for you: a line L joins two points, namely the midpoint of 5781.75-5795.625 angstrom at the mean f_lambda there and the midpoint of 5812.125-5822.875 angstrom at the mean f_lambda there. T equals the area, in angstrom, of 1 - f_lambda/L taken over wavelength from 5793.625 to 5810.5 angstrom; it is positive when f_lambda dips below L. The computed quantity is -2.4 angstrom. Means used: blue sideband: 186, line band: 199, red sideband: 161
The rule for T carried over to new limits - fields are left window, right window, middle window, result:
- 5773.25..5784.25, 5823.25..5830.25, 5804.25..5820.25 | -0.3 angstrom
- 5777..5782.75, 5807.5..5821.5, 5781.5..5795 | -0.7 angstrom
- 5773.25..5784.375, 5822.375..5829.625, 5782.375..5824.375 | -2.9 angstrom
